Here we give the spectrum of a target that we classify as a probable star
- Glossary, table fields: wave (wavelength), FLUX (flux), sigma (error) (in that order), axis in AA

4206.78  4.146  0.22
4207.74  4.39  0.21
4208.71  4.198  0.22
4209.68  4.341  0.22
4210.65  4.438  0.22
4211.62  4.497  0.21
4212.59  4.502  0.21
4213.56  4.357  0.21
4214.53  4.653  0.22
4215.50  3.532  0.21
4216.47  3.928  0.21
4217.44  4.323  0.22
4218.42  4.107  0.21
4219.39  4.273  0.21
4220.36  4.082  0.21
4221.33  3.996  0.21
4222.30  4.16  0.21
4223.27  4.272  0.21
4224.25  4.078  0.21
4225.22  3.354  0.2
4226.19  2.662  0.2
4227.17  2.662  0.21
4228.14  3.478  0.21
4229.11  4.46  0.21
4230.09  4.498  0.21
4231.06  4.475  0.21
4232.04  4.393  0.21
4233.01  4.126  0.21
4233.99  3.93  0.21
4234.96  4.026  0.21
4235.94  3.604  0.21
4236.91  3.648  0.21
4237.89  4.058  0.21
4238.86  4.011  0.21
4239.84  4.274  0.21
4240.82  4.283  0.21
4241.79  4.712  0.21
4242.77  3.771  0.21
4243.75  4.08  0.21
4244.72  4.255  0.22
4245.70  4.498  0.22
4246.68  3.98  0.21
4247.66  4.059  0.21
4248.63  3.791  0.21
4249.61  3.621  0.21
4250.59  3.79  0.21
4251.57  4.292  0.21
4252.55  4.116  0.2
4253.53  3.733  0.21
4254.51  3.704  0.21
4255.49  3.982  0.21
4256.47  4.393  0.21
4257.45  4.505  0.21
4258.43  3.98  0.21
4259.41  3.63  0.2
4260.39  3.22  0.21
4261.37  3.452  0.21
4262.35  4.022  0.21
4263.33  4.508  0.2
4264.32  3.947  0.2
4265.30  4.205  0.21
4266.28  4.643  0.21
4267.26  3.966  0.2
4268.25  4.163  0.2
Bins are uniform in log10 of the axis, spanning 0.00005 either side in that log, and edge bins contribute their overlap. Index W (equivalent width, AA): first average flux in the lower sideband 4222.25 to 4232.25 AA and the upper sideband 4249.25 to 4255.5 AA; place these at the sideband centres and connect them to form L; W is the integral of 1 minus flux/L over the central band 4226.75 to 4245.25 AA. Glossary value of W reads -0.9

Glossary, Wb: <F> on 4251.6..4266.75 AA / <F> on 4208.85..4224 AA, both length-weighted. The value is 0.9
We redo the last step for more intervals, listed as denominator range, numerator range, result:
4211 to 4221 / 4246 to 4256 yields 0.93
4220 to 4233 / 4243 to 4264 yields 1.02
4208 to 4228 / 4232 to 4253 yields 1.01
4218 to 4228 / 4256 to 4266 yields 1.07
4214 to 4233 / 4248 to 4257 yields 0.99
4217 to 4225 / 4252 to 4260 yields 0.97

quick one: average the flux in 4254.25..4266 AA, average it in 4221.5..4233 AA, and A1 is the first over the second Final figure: 1.03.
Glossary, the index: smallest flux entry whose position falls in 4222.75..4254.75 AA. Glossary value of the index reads 2.662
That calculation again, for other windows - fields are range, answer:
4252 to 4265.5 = 3.22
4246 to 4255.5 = 3.621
